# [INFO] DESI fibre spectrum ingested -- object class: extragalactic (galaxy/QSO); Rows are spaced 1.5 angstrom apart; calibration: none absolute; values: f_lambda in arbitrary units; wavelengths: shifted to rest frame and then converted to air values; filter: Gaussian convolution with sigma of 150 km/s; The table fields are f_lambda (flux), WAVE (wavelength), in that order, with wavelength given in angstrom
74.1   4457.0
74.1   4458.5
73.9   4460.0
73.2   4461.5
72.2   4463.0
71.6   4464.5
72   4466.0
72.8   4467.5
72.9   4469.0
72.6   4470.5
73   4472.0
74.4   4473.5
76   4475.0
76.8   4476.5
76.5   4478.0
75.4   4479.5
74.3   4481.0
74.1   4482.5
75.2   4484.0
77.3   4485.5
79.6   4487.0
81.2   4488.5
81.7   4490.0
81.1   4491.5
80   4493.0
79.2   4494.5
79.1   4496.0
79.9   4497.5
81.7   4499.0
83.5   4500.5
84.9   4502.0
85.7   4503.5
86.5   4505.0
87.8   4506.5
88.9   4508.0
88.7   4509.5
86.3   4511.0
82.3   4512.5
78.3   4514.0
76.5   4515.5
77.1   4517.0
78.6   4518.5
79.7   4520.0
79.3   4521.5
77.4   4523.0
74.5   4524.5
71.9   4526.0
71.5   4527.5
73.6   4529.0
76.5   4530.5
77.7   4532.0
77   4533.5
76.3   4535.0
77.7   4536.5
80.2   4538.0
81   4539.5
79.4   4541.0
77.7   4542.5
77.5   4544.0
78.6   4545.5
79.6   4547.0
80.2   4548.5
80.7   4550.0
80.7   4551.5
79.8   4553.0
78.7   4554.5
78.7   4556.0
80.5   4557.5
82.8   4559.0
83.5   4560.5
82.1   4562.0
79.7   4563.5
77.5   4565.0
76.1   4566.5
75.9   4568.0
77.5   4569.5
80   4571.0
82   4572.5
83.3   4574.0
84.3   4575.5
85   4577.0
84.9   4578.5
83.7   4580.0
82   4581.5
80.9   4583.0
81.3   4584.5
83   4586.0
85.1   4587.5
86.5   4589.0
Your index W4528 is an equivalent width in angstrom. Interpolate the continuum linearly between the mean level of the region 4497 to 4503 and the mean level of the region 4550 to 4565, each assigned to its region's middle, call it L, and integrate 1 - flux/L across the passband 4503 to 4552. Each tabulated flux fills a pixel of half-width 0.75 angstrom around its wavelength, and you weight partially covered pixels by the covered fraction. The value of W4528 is 1.3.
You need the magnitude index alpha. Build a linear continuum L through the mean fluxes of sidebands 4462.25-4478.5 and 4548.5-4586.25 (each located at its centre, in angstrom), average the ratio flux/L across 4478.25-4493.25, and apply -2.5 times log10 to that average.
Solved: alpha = -0.04 mag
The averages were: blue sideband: 73.7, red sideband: 80.9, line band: 77.9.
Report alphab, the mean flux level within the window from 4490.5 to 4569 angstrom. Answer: 79.8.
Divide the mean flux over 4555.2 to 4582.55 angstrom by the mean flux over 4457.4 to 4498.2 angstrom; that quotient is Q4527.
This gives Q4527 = 1.1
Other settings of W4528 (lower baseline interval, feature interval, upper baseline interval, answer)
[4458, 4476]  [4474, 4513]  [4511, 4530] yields -2.9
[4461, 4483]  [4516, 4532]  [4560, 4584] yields 0.3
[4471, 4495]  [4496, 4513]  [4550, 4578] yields -1.5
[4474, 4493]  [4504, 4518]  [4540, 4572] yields -1.0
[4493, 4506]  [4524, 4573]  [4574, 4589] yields 2.8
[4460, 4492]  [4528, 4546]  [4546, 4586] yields 0.3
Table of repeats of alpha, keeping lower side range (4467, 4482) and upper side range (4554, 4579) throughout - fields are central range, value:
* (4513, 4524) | -0.009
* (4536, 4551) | -0.002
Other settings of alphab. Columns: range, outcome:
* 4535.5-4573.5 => 79.5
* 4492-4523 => 82.1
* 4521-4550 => 77.3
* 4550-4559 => 80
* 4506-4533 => 79.2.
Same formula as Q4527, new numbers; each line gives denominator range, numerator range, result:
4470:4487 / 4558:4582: 1.08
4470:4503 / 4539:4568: 1.02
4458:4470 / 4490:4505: 1.13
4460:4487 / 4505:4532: 1.07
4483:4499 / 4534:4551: 0.99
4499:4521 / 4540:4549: 0.95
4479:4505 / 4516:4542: 0.96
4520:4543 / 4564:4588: 1.06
